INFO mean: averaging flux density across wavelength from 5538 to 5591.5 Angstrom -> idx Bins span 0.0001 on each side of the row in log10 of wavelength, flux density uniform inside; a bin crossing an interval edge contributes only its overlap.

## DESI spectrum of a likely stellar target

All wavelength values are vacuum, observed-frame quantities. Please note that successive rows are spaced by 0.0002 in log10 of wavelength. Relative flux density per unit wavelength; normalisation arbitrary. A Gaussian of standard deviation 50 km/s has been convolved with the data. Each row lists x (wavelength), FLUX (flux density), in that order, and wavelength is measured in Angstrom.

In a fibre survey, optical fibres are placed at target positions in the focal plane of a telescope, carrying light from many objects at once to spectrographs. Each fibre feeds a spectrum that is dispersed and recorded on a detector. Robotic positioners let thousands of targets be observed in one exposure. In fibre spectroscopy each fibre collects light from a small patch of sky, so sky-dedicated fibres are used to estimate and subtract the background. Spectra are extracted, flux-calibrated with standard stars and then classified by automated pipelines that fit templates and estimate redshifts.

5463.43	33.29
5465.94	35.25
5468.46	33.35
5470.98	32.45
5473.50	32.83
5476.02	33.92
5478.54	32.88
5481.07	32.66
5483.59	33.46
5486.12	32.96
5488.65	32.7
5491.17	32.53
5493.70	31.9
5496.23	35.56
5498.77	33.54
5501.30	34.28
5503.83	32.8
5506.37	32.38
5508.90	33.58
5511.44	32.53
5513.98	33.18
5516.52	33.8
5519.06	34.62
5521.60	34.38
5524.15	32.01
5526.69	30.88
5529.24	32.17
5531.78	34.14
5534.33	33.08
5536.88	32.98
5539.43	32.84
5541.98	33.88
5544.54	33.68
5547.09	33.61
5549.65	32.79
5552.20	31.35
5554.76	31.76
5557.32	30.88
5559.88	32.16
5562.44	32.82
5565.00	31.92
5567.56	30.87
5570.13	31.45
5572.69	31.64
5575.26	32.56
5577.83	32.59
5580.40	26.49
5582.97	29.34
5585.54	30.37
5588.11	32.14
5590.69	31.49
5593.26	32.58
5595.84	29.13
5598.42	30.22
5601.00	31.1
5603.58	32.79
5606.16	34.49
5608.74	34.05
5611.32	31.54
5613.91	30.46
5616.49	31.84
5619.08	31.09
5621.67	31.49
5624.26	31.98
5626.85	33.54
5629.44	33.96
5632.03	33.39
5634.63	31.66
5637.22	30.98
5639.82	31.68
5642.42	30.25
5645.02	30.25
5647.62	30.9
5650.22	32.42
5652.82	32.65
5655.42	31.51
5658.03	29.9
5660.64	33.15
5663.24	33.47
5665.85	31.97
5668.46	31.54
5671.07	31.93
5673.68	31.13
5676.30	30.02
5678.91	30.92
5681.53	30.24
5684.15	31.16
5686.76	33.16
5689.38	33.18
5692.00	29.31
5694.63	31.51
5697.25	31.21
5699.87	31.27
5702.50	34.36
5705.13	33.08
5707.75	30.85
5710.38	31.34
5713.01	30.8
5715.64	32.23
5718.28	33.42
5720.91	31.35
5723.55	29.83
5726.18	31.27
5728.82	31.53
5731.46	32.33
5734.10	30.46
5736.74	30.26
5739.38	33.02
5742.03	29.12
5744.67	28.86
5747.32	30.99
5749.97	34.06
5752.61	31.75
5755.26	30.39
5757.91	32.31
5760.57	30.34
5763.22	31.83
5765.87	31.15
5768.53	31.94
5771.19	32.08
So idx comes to 31.7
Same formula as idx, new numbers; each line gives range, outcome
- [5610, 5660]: 31.7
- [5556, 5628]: 31.5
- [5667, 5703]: 31.4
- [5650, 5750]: 31.5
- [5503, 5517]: 33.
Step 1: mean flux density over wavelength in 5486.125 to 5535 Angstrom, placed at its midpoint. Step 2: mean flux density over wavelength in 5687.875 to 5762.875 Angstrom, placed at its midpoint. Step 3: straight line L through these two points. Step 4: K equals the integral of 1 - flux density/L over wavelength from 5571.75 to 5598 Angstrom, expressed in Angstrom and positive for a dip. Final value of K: 1.4 Angstrom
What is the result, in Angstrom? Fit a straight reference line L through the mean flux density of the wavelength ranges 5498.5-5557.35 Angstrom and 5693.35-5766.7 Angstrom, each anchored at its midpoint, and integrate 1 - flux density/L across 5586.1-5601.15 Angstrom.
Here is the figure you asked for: 0.7 Angstrom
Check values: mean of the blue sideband 33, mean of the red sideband 31.5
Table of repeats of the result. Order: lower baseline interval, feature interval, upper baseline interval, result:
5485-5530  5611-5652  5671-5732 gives 0.5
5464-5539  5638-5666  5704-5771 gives 0.4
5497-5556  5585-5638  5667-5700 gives 0.2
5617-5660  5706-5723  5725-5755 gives -0.1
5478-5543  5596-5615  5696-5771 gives 0.3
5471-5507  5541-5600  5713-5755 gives 1.8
